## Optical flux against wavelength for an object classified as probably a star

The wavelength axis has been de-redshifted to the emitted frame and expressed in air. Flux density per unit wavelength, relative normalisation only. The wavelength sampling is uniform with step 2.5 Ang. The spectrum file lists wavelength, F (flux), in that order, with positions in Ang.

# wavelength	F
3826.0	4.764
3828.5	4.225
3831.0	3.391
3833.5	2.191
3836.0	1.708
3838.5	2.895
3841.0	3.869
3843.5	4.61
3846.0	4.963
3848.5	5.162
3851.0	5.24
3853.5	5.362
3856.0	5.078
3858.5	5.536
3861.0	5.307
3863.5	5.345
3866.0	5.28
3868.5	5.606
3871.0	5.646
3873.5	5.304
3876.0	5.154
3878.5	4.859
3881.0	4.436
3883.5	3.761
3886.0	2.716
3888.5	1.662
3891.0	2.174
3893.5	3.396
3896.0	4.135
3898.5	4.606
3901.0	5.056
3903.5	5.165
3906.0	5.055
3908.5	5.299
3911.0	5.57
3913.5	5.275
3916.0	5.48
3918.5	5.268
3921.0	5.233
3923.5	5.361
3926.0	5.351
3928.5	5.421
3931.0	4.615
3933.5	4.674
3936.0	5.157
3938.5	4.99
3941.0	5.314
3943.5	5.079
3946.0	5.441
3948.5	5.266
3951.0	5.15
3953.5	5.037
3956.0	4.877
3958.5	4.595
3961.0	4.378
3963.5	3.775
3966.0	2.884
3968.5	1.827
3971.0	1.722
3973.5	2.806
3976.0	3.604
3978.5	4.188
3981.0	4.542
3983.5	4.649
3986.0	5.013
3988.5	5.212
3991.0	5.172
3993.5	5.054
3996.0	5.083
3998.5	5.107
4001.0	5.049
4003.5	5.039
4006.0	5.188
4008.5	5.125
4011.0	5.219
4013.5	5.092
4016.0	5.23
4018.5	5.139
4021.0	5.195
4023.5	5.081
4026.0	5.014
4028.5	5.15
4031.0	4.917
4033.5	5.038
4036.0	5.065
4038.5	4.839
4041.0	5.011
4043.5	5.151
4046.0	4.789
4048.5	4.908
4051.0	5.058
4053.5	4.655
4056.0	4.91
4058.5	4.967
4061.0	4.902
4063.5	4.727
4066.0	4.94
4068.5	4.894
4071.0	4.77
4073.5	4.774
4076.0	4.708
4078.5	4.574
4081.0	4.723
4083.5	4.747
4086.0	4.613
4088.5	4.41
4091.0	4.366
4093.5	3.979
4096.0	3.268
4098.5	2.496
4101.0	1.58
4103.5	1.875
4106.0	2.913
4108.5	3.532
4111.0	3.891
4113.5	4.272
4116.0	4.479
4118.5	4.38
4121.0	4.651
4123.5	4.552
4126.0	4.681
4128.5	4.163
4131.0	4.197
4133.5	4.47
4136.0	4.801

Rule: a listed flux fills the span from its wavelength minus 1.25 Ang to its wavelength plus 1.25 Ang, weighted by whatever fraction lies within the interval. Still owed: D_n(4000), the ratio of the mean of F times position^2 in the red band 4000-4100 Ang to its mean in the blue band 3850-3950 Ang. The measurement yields 1.06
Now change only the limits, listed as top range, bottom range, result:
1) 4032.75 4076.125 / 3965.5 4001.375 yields 1.23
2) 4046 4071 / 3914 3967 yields 1.05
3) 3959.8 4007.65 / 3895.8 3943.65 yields 0.85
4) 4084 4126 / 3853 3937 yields 0.87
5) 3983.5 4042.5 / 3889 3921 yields 1.15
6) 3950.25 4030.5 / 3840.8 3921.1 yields 1.02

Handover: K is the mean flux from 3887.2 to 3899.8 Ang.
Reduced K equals 3.2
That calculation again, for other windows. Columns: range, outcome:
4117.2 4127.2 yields 4.56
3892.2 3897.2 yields 3.75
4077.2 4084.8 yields 4.68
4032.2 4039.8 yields 4.98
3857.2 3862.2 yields 5.42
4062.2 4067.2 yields 4.83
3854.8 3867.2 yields 5.31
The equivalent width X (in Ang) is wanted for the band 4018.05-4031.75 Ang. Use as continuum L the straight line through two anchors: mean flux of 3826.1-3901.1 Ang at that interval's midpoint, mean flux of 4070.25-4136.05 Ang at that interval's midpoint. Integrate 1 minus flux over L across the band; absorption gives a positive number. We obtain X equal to -3.2 Ang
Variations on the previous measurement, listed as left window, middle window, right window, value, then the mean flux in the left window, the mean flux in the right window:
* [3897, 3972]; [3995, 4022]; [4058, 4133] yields -3.86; 4.77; 4.16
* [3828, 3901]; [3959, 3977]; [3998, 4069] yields 6.35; 4.28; 5.01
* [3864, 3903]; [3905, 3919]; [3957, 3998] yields -3.69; 4.29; 4.06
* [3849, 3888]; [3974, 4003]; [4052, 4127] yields -1.37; 4.92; 4.21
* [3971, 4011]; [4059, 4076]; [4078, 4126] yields -2.99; 4.64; 3.87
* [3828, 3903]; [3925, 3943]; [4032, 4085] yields -2.29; 4.3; 4.86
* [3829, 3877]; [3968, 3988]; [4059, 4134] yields 3.20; 4.6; 4.16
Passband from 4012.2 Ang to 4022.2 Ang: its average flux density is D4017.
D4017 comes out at 5.16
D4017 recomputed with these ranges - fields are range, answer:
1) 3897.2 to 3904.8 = 4.94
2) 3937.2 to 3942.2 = 5.15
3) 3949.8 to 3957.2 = 5.02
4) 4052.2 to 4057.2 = 4.78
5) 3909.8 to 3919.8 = 5.4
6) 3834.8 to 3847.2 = 3.61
